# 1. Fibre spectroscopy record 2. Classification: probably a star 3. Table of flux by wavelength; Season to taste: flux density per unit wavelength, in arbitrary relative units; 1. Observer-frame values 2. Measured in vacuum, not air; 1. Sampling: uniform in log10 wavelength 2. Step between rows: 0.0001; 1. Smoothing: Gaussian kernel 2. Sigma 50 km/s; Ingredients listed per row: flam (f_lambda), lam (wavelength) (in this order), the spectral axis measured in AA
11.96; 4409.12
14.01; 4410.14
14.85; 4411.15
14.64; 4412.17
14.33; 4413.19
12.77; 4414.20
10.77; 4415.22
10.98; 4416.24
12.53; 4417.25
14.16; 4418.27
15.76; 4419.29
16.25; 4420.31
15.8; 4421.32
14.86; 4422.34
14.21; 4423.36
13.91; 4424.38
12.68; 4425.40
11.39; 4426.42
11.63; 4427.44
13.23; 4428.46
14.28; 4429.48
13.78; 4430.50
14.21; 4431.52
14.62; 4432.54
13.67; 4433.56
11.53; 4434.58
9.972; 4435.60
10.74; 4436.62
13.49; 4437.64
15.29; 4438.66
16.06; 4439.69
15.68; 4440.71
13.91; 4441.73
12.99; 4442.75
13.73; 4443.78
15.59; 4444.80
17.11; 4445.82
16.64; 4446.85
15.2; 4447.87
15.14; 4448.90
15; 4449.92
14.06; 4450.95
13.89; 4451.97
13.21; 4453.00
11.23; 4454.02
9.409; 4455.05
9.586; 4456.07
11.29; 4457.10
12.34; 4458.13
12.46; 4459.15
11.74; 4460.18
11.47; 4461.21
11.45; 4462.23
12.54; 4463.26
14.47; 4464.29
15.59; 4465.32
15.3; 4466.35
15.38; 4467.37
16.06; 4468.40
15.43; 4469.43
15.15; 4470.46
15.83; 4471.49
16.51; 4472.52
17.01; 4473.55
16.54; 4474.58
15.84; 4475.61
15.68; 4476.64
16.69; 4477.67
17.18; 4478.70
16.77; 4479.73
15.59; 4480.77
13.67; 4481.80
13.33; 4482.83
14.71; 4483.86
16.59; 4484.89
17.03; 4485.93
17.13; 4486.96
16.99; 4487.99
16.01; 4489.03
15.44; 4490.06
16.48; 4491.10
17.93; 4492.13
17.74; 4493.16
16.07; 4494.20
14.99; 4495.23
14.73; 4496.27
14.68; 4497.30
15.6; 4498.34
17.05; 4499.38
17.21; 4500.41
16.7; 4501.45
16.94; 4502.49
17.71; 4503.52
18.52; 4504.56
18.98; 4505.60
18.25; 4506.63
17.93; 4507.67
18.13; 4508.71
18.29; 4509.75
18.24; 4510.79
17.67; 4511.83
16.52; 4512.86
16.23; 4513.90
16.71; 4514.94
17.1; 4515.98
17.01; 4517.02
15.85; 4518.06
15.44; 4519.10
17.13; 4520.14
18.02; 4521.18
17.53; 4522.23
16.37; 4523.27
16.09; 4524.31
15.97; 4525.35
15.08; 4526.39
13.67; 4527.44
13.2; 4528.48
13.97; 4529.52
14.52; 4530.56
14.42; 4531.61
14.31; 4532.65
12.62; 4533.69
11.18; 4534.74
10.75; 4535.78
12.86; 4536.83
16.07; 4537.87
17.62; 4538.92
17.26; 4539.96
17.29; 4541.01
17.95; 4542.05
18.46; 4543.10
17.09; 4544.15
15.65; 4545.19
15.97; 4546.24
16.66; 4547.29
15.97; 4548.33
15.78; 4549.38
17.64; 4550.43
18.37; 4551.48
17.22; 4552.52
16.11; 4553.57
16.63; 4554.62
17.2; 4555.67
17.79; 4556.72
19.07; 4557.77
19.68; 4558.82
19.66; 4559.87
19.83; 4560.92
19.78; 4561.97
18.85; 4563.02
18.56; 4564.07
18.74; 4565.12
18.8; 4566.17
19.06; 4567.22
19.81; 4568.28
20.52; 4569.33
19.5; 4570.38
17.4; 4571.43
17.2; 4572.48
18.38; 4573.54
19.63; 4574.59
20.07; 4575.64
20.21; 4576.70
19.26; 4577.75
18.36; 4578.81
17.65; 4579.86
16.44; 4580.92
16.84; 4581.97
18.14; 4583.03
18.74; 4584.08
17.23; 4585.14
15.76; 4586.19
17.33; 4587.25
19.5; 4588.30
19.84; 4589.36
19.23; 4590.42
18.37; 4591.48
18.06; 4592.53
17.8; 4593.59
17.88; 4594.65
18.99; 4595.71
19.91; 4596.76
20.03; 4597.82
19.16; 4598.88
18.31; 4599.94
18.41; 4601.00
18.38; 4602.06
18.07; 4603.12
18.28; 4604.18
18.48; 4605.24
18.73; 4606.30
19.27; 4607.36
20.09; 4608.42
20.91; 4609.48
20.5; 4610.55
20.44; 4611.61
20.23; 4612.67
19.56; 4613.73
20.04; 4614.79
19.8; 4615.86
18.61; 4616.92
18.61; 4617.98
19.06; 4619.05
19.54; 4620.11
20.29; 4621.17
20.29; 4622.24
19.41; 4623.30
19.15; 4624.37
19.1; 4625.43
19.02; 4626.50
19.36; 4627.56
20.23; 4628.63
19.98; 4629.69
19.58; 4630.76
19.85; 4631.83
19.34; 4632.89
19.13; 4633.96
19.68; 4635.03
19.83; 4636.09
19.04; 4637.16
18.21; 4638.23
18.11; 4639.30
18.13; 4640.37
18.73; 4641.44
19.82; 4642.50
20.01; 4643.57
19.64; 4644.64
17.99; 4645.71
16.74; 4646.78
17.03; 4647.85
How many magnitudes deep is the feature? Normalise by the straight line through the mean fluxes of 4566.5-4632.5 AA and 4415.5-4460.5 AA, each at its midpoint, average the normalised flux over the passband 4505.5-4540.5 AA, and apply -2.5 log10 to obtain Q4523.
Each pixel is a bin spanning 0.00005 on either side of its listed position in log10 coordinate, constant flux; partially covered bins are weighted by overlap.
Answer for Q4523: 0.033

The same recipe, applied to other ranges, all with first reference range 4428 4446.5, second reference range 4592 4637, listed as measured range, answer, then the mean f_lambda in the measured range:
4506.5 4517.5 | -0.080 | 17.4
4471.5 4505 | -0.055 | 16.3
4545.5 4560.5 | 0.003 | 17.4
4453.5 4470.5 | 0.138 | 12.9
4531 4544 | 0.127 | 15.1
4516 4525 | -0.015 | 16.7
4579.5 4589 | 0.051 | 17.6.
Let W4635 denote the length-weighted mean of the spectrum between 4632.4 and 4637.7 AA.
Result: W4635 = 19.4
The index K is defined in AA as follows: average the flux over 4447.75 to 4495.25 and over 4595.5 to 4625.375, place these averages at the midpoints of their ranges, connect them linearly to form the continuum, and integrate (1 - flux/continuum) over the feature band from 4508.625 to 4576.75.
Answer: 0.7 AA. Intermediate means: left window 14.8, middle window 17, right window 19.4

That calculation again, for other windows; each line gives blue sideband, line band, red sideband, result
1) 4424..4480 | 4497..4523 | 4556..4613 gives -1.7 AA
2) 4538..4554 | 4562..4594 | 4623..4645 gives -1.3 AA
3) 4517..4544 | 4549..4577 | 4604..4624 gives -2.5 AA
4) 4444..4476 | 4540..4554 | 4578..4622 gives 0.1 AA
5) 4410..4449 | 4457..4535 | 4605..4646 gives 0.1 AA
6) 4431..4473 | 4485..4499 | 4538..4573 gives -0.8 AA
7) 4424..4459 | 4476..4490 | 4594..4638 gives -1.0 AA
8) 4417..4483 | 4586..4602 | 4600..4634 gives 0.1 AA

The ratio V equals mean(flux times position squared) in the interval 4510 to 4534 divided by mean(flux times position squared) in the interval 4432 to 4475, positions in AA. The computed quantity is 1.18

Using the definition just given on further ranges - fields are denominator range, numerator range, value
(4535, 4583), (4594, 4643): 1.12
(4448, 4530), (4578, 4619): 1.26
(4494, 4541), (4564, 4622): 1.22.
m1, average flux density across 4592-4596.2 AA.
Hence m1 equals 18.2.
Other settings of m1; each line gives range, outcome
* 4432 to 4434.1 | 14.1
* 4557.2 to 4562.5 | 19.6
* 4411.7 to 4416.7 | 12.7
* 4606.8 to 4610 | 20.1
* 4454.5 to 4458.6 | 10.6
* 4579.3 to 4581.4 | 17.1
